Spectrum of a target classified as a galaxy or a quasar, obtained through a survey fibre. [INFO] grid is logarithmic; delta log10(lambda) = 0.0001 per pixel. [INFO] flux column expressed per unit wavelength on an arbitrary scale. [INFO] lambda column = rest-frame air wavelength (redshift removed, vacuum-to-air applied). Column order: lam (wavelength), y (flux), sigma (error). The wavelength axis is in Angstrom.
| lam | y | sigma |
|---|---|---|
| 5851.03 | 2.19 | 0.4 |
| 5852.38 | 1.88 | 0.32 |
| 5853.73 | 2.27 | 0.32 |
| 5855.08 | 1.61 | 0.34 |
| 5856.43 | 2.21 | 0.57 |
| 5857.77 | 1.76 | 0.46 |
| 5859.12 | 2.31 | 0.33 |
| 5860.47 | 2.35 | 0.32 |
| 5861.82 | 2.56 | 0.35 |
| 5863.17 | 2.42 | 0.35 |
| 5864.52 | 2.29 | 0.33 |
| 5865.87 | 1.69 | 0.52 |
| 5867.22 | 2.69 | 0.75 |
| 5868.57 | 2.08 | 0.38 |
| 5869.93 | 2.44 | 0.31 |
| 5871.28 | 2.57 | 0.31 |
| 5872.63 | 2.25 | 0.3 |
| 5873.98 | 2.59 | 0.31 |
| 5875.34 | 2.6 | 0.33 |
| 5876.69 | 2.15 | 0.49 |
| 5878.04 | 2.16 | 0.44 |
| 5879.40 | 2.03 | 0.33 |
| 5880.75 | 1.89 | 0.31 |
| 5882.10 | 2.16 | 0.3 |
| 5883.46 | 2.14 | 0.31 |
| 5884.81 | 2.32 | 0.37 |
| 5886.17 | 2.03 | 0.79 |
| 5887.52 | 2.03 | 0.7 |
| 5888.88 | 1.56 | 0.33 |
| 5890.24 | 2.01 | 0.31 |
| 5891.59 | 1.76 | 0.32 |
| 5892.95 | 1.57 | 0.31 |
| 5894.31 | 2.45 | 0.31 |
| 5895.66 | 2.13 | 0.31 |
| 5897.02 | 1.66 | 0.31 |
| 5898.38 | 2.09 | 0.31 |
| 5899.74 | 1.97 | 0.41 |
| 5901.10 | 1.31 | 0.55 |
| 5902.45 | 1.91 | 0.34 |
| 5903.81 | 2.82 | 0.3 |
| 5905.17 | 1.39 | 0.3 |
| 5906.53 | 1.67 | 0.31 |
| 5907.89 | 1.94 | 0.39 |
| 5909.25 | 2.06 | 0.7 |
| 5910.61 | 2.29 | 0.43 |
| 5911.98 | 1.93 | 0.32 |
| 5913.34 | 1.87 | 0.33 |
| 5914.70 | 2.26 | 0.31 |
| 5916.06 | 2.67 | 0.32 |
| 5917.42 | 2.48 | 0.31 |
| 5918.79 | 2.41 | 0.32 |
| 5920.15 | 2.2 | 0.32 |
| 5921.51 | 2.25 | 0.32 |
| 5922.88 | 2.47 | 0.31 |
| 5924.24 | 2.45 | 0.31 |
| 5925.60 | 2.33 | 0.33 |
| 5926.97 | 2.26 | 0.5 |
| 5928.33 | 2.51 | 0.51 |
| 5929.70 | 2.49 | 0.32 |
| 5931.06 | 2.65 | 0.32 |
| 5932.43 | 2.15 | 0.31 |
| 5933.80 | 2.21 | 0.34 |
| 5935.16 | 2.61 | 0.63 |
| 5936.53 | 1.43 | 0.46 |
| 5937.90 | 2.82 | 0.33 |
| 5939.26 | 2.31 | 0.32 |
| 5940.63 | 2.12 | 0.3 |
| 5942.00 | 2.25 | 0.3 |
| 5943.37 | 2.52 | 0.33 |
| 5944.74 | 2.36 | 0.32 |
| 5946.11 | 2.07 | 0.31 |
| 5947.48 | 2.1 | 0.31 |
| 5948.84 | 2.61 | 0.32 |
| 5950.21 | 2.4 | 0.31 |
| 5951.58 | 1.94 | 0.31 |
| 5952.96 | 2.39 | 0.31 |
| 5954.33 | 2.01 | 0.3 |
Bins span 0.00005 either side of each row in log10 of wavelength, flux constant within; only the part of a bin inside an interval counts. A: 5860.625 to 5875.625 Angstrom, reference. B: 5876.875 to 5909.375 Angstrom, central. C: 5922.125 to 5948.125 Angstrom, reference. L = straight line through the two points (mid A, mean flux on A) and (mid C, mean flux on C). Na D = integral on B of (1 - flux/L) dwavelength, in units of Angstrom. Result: 5.4 Angstrom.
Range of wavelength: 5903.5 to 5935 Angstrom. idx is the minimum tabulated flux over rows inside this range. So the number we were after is 1.39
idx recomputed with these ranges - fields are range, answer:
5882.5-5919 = 1.31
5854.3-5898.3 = 1.56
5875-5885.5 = 1.89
